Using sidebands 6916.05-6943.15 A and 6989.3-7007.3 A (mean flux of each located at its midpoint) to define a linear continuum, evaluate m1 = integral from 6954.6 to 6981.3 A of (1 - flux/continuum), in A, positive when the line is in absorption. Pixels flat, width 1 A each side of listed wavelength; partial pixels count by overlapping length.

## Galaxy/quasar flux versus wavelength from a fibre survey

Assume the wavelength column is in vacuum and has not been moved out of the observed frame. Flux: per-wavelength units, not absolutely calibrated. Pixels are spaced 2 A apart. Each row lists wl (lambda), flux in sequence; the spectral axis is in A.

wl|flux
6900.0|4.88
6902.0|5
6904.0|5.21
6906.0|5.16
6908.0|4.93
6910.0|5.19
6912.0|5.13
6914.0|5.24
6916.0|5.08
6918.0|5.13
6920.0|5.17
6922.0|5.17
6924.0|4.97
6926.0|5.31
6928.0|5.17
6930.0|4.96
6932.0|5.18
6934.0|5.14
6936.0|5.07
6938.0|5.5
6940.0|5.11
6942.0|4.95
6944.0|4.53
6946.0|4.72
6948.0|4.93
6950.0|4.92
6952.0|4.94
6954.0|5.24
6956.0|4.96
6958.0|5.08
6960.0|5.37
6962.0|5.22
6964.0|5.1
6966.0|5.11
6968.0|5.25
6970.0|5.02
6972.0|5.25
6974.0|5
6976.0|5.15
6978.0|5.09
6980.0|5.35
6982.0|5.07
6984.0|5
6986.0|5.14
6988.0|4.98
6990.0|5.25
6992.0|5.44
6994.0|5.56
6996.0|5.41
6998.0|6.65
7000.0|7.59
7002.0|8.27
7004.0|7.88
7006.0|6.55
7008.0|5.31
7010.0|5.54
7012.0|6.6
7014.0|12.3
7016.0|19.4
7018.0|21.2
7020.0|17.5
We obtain 3.4 A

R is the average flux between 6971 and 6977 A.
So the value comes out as 5.13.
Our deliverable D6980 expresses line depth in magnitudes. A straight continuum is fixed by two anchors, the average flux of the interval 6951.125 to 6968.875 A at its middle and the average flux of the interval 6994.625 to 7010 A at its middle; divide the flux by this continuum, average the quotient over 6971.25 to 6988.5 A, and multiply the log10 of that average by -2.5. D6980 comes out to 0.15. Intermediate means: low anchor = 5.14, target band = 5.12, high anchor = 6.7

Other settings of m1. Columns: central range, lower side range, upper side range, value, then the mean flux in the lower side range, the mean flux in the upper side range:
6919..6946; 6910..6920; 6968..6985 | 0.3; 5.15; 5.12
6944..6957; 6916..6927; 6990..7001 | 1.4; 5.14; 6.05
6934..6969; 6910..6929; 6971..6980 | 0.6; 5.15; 5.15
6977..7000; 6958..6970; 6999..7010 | 3.0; 5.18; 6.98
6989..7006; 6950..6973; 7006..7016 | 2.5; 5.13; 8.55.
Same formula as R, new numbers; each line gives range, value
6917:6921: 5.15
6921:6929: 5.15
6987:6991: 5.12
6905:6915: 5.13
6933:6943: 5.15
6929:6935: 5.09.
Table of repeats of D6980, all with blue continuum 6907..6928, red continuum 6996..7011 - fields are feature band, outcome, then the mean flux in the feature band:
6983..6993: 0.241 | 5.16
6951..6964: 0.147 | 5.13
